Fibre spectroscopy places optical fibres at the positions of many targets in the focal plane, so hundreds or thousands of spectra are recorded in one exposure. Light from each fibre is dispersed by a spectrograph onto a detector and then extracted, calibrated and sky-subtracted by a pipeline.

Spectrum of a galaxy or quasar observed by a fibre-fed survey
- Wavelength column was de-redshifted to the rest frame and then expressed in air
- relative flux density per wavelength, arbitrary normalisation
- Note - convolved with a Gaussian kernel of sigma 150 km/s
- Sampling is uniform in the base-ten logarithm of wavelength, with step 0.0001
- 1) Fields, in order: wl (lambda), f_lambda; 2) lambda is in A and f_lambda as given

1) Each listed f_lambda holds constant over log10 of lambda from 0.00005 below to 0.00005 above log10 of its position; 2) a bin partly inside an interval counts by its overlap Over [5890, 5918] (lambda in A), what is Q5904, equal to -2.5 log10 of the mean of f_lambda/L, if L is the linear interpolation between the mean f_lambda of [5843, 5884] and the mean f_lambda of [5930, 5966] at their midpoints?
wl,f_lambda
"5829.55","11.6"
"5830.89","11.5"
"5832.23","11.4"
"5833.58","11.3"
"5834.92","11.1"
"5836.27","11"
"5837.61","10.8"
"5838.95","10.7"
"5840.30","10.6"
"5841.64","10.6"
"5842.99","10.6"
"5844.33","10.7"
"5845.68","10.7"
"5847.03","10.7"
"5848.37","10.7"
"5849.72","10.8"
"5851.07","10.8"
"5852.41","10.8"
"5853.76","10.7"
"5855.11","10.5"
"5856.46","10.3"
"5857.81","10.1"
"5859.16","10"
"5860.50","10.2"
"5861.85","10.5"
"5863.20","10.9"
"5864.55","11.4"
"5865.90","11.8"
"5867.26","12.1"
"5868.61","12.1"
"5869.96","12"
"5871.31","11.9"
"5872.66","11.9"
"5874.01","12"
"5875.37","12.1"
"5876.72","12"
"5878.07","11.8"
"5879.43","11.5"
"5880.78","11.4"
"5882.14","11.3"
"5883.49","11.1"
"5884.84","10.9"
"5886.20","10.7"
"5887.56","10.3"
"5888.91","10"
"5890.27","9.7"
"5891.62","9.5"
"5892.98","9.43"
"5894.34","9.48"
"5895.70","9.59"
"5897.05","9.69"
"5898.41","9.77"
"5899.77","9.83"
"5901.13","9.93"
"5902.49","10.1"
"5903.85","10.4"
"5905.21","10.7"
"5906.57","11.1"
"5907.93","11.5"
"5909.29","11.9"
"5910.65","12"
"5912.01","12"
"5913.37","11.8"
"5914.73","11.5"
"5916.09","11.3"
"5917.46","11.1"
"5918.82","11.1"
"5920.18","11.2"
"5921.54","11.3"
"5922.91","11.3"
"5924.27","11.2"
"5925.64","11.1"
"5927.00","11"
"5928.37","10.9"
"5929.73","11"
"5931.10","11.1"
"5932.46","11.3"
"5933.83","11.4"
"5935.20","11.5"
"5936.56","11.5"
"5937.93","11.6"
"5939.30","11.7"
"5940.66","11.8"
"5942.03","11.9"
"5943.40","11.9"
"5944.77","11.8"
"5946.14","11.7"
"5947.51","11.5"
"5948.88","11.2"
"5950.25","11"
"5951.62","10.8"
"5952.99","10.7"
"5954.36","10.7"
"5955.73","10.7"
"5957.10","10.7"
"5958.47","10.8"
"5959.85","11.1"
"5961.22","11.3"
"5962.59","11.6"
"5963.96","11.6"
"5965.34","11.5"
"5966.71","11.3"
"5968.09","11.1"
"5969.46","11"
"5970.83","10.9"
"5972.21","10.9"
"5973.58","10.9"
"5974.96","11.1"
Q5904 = 0.06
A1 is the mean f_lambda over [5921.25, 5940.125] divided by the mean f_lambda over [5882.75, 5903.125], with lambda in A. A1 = 1.1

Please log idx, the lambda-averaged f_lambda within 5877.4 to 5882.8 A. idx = 11.5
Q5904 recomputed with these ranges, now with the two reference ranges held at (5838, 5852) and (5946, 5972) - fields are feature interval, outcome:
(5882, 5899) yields 0.081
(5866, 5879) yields -0.112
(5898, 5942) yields -0.021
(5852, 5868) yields -0.002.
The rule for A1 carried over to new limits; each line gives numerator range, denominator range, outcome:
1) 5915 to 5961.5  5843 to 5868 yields 1.04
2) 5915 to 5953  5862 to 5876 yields 0.96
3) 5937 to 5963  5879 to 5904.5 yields 1.10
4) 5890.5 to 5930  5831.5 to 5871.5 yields 0.99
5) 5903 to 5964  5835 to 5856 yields 1.05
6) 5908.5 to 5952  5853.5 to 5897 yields 1.05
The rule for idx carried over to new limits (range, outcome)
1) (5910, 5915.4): 11.8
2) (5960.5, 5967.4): 11.5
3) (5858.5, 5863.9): 10.4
